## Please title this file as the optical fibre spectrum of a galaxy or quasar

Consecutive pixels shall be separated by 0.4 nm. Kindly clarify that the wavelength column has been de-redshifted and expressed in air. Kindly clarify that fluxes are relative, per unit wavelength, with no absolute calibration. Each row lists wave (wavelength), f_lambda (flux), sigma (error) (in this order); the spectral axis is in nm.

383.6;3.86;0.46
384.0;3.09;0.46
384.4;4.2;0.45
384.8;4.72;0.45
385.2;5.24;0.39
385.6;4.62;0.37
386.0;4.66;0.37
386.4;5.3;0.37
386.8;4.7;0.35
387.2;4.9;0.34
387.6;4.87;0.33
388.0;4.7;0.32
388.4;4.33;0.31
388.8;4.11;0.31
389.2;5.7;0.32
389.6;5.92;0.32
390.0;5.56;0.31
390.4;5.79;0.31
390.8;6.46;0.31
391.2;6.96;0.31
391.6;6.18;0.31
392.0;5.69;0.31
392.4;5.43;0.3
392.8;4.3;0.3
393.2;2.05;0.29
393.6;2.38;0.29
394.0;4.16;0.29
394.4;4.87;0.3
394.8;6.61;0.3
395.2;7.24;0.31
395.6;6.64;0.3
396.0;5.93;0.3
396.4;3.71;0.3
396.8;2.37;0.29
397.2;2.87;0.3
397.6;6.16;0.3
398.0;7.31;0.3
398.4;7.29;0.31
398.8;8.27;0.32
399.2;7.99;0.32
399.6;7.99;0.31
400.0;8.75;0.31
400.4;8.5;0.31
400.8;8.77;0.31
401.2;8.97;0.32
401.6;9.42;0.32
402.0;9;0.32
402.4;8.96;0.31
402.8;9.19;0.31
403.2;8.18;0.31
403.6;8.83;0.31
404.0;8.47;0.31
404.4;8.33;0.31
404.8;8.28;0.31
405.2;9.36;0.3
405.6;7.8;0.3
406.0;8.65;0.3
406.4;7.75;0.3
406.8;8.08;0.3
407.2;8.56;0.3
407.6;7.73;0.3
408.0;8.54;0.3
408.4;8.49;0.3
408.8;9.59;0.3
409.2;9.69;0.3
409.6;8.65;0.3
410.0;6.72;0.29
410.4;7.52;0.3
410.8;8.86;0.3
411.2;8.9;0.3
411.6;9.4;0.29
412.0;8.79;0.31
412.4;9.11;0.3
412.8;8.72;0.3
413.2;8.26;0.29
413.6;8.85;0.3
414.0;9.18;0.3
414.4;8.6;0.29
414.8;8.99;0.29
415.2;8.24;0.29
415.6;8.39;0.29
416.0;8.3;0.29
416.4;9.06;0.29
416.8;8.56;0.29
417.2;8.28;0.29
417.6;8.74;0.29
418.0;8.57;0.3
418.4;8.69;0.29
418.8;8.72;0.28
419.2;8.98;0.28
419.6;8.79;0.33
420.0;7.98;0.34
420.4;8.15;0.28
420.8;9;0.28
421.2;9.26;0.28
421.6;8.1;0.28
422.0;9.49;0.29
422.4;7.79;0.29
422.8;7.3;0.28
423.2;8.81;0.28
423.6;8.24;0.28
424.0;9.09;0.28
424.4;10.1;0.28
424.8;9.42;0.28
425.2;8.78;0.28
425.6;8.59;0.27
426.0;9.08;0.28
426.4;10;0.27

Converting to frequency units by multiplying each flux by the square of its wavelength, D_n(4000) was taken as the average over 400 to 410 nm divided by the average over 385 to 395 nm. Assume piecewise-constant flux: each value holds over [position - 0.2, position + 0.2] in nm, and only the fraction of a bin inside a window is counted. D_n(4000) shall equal 1.85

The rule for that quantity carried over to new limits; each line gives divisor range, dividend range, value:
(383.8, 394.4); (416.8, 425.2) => 2.10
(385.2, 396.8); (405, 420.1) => 1.88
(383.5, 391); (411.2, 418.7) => 2.04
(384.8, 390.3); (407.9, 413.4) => 1.95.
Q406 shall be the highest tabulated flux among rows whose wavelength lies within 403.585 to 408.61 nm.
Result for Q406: 9.36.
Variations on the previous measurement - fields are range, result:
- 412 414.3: 9.18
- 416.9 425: 10.1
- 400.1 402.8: 9.42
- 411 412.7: 9.4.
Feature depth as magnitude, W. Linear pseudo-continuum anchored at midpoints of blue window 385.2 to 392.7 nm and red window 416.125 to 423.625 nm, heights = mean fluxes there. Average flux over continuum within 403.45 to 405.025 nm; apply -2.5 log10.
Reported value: -0.22 mag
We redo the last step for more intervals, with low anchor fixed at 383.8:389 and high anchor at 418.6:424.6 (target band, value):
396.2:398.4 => 0.23 mag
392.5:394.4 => 0.47 mag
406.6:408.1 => -0.17 mag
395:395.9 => -0.21 mag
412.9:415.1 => -0.13 mag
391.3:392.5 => -0.13 mag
